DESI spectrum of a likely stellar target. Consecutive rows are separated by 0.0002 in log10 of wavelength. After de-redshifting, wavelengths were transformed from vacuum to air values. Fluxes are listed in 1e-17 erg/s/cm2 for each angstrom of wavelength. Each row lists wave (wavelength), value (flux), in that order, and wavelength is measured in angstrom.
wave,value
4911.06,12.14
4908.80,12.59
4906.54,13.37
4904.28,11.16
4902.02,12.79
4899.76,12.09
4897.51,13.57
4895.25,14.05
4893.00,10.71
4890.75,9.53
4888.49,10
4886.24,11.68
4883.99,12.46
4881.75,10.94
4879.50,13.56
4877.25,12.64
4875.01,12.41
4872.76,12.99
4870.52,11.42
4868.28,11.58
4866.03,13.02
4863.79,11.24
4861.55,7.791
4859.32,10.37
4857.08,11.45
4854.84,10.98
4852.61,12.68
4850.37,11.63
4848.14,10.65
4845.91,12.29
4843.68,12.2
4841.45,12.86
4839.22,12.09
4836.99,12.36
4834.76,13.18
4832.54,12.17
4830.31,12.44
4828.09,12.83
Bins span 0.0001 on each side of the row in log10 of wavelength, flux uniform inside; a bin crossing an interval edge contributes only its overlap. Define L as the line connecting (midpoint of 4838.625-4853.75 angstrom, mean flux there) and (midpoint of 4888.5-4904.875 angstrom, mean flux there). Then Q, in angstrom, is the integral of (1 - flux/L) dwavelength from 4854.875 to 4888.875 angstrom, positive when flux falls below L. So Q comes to 1.1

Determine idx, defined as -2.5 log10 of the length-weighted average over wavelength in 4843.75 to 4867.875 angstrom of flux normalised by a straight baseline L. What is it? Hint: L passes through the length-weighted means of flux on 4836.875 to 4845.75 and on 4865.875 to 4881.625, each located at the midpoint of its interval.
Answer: 0.10 mag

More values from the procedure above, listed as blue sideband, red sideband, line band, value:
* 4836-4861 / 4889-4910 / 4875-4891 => 0.03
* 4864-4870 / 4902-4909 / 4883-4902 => 0.04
